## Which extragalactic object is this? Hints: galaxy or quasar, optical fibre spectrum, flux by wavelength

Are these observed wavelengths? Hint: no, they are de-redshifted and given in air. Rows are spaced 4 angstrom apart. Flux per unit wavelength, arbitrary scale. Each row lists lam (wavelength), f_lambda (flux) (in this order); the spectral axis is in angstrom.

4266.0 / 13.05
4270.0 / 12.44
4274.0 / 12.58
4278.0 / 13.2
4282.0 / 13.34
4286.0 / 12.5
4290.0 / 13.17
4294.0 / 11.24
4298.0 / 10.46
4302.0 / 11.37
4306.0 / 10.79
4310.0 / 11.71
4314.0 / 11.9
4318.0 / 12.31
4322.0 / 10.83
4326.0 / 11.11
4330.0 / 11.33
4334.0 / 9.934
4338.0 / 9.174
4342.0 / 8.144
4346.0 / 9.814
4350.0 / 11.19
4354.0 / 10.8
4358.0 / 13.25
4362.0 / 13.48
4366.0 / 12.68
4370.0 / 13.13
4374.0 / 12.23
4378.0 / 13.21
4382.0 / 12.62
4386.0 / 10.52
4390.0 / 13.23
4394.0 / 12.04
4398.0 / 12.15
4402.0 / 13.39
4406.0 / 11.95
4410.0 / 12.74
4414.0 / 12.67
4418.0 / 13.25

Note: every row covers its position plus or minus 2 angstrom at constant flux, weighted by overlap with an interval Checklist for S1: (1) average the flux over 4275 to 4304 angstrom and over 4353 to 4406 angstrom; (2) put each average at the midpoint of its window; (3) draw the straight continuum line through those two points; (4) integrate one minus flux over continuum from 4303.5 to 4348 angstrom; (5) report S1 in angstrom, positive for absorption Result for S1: 6.06 angstrom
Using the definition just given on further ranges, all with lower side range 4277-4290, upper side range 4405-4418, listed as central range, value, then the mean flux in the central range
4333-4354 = 5.0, 9.75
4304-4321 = 1.7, 11.6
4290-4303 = 1.7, 11.3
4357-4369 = -0.3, 13.1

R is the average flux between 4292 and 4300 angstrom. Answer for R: 10.9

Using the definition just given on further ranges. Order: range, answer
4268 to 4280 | 12.7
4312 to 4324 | 11.7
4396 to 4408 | 12.5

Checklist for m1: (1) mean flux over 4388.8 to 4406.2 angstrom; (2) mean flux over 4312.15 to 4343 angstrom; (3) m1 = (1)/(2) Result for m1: 1.18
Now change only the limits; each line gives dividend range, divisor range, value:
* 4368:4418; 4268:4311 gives 1.04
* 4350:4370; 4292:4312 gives 1.12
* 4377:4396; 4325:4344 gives 1.24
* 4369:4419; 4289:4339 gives 1.12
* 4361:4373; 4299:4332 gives 1.14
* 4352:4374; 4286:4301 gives 1.08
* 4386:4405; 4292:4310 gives 1.13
